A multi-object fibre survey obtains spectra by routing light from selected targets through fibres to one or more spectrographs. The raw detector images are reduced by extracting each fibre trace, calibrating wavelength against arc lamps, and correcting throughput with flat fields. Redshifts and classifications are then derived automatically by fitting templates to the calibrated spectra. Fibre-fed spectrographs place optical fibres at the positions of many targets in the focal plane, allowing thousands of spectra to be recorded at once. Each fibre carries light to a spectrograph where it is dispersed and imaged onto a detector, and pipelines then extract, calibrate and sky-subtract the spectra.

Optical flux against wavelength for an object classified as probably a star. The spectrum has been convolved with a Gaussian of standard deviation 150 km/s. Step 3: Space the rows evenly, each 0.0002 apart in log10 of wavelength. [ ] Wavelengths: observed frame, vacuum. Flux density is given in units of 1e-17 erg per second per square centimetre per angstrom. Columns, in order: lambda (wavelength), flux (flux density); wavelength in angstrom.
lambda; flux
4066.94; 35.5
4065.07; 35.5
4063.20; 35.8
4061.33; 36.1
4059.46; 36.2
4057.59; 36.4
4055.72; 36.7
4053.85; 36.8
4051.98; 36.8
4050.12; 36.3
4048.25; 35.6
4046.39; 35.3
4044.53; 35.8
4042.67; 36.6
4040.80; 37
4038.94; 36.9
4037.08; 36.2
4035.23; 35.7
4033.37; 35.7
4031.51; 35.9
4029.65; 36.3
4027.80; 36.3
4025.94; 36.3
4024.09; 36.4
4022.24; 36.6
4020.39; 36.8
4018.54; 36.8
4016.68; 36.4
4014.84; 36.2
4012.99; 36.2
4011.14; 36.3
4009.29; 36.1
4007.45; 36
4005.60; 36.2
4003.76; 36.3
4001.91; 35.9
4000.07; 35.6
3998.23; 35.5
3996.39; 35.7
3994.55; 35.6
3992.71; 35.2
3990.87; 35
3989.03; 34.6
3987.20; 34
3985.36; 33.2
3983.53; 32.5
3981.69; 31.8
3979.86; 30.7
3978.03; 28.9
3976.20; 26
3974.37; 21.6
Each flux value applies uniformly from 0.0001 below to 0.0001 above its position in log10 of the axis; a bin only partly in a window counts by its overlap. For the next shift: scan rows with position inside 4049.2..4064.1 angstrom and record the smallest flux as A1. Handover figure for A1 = 35.8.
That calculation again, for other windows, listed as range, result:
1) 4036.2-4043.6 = 36.2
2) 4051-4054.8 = 36.8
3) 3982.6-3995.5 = 32.5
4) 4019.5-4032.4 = 35.9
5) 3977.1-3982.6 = 28.9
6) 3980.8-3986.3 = 31.8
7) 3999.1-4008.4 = 35.6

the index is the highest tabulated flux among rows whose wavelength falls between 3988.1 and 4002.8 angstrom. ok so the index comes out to 35.9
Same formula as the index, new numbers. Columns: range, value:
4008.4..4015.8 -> 36.3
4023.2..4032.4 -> 36.4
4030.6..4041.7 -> 37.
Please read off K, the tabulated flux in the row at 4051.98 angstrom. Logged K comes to 36.8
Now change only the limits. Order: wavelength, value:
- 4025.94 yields 36.3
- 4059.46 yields 36.2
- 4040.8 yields 37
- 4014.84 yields 36.2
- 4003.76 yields 36.3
